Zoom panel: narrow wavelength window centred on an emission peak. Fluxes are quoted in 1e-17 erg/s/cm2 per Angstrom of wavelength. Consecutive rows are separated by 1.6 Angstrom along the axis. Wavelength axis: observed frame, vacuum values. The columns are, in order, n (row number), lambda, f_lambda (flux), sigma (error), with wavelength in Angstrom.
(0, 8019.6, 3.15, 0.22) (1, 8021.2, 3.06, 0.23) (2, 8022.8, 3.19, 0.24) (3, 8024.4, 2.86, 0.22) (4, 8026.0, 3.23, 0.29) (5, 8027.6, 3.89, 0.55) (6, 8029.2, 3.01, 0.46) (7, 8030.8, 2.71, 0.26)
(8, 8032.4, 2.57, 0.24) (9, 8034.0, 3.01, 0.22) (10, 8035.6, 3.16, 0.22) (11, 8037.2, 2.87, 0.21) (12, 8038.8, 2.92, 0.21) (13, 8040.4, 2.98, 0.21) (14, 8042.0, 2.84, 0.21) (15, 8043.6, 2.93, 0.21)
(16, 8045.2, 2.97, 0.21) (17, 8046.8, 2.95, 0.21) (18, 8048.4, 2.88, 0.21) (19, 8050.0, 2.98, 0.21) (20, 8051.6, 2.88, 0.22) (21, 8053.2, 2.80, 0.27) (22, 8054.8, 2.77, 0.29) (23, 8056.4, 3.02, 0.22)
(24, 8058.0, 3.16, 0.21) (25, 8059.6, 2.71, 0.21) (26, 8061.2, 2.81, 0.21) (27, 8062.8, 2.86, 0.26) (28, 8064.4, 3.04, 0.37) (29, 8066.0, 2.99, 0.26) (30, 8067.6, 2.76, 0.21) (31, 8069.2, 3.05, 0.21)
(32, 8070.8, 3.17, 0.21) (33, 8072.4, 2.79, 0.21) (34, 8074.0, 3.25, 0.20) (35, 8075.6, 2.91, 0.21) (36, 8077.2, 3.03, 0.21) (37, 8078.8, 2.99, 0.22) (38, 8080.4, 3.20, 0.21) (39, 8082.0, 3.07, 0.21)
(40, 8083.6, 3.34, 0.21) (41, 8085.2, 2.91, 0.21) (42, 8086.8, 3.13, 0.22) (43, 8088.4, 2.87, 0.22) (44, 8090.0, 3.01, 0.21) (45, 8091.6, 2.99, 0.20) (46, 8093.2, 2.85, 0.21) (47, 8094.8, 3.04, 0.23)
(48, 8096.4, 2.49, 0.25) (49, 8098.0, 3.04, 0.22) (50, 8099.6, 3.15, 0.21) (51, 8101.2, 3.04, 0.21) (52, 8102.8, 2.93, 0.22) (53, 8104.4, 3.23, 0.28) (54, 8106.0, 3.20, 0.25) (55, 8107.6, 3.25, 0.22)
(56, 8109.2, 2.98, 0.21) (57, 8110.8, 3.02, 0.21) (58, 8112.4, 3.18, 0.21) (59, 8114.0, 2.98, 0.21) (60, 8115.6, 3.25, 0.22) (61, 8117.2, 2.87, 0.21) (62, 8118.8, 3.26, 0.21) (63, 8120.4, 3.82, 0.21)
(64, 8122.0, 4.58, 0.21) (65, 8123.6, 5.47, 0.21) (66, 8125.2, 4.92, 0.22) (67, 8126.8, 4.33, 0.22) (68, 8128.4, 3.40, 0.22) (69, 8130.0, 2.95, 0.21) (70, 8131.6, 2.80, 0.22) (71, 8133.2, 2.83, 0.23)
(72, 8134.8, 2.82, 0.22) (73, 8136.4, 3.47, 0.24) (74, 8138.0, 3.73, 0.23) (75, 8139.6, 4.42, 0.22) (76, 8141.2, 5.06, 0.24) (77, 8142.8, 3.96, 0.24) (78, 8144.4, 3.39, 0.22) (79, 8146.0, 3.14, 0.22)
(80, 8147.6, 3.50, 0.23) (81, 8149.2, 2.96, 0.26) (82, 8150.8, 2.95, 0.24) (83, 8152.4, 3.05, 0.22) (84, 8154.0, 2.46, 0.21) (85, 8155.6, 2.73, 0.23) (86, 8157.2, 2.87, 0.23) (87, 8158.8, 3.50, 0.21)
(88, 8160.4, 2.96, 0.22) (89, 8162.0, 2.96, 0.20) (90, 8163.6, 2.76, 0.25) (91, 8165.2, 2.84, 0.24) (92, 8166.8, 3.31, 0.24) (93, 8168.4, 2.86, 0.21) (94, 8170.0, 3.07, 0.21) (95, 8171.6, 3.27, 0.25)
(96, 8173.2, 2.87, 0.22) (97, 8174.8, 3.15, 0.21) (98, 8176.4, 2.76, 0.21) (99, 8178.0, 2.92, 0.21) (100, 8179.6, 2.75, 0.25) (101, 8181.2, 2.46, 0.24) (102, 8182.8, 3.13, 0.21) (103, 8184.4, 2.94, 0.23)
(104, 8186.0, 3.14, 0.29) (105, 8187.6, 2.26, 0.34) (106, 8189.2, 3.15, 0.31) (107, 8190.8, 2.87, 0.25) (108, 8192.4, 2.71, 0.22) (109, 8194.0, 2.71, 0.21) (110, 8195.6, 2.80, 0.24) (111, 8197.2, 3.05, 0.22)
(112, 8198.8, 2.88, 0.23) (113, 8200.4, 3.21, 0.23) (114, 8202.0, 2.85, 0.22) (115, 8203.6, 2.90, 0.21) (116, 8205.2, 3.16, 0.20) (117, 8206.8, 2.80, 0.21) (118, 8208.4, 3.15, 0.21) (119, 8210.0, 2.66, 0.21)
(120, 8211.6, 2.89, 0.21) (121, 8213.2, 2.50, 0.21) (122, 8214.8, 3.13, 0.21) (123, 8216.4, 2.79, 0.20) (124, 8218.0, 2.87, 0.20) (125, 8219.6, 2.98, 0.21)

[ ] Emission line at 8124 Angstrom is [S II]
